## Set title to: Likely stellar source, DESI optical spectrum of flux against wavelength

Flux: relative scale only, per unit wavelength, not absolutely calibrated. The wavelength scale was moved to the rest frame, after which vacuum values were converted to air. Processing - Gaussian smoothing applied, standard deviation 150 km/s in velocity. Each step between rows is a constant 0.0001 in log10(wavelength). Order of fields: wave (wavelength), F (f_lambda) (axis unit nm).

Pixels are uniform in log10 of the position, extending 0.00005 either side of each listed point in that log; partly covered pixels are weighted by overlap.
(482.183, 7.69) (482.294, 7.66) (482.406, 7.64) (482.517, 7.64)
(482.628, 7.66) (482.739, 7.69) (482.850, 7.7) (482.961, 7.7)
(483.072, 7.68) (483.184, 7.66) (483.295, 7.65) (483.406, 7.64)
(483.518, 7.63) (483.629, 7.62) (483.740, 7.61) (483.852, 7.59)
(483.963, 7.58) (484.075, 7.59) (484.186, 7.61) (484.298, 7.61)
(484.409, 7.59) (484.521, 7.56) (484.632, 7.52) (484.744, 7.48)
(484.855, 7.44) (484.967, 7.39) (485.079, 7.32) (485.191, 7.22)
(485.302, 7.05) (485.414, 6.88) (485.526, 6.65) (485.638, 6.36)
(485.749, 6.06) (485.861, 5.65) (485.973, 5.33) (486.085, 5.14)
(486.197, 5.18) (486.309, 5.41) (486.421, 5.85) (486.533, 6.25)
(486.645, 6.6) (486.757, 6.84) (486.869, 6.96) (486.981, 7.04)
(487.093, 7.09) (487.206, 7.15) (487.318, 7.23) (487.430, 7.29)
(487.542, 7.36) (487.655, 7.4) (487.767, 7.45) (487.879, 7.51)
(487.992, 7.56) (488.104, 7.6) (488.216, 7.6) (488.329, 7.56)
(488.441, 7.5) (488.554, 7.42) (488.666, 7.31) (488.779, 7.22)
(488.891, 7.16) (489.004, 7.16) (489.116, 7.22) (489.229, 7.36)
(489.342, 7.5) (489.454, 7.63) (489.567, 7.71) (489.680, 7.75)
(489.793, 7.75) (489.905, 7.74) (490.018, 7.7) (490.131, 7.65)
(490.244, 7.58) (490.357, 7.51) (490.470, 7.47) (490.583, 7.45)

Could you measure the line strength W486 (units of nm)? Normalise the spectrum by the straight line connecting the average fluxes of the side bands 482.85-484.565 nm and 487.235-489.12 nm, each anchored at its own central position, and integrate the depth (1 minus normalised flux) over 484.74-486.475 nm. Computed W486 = 0.267 nm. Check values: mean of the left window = 7.62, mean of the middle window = 6.37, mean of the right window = 7.39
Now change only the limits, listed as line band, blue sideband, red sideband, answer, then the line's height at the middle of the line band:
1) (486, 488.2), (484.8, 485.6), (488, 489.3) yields 0.15 nm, 7.26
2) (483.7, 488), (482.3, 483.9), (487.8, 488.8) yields 0.36 nm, 7.56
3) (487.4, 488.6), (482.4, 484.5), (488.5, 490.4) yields 0.01 nm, 7.53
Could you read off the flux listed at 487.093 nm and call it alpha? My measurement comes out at 7.09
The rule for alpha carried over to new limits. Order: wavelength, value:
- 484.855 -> 7.44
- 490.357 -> 7.51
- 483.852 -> 7.59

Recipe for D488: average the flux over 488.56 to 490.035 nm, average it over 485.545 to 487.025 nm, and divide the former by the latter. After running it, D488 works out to 1.2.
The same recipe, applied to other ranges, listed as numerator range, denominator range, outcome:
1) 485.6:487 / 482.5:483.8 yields 0.79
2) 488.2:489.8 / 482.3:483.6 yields 0.97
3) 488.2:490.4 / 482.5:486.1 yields 1.03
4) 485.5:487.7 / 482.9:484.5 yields 0.84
